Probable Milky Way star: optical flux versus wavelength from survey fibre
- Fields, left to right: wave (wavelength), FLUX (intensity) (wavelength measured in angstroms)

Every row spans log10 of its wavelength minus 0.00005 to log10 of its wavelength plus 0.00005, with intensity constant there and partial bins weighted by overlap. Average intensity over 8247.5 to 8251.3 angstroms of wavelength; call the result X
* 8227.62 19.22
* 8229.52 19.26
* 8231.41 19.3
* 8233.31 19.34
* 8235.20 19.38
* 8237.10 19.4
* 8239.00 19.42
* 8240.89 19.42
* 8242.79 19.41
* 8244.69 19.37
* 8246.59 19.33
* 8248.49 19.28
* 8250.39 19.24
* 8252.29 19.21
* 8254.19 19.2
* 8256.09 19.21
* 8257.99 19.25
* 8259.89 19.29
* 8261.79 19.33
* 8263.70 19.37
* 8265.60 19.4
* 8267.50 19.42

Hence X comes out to 19.3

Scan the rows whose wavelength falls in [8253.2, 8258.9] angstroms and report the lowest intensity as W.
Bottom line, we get 19.2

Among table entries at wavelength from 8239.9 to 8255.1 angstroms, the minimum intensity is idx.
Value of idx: 19.2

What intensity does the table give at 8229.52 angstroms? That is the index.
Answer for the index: 19.26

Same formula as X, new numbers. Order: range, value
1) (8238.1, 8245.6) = 19.4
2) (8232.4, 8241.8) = 19.4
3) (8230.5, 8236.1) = 19.3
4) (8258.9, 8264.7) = 19.3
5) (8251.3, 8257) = 19.2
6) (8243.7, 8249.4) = 19.3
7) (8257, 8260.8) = 19.3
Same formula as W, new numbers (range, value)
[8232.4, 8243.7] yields 19.34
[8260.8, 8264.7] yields 19.33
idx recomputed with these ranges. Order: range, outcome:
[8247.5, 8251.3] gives 19.24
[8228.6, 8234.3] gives 19.26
